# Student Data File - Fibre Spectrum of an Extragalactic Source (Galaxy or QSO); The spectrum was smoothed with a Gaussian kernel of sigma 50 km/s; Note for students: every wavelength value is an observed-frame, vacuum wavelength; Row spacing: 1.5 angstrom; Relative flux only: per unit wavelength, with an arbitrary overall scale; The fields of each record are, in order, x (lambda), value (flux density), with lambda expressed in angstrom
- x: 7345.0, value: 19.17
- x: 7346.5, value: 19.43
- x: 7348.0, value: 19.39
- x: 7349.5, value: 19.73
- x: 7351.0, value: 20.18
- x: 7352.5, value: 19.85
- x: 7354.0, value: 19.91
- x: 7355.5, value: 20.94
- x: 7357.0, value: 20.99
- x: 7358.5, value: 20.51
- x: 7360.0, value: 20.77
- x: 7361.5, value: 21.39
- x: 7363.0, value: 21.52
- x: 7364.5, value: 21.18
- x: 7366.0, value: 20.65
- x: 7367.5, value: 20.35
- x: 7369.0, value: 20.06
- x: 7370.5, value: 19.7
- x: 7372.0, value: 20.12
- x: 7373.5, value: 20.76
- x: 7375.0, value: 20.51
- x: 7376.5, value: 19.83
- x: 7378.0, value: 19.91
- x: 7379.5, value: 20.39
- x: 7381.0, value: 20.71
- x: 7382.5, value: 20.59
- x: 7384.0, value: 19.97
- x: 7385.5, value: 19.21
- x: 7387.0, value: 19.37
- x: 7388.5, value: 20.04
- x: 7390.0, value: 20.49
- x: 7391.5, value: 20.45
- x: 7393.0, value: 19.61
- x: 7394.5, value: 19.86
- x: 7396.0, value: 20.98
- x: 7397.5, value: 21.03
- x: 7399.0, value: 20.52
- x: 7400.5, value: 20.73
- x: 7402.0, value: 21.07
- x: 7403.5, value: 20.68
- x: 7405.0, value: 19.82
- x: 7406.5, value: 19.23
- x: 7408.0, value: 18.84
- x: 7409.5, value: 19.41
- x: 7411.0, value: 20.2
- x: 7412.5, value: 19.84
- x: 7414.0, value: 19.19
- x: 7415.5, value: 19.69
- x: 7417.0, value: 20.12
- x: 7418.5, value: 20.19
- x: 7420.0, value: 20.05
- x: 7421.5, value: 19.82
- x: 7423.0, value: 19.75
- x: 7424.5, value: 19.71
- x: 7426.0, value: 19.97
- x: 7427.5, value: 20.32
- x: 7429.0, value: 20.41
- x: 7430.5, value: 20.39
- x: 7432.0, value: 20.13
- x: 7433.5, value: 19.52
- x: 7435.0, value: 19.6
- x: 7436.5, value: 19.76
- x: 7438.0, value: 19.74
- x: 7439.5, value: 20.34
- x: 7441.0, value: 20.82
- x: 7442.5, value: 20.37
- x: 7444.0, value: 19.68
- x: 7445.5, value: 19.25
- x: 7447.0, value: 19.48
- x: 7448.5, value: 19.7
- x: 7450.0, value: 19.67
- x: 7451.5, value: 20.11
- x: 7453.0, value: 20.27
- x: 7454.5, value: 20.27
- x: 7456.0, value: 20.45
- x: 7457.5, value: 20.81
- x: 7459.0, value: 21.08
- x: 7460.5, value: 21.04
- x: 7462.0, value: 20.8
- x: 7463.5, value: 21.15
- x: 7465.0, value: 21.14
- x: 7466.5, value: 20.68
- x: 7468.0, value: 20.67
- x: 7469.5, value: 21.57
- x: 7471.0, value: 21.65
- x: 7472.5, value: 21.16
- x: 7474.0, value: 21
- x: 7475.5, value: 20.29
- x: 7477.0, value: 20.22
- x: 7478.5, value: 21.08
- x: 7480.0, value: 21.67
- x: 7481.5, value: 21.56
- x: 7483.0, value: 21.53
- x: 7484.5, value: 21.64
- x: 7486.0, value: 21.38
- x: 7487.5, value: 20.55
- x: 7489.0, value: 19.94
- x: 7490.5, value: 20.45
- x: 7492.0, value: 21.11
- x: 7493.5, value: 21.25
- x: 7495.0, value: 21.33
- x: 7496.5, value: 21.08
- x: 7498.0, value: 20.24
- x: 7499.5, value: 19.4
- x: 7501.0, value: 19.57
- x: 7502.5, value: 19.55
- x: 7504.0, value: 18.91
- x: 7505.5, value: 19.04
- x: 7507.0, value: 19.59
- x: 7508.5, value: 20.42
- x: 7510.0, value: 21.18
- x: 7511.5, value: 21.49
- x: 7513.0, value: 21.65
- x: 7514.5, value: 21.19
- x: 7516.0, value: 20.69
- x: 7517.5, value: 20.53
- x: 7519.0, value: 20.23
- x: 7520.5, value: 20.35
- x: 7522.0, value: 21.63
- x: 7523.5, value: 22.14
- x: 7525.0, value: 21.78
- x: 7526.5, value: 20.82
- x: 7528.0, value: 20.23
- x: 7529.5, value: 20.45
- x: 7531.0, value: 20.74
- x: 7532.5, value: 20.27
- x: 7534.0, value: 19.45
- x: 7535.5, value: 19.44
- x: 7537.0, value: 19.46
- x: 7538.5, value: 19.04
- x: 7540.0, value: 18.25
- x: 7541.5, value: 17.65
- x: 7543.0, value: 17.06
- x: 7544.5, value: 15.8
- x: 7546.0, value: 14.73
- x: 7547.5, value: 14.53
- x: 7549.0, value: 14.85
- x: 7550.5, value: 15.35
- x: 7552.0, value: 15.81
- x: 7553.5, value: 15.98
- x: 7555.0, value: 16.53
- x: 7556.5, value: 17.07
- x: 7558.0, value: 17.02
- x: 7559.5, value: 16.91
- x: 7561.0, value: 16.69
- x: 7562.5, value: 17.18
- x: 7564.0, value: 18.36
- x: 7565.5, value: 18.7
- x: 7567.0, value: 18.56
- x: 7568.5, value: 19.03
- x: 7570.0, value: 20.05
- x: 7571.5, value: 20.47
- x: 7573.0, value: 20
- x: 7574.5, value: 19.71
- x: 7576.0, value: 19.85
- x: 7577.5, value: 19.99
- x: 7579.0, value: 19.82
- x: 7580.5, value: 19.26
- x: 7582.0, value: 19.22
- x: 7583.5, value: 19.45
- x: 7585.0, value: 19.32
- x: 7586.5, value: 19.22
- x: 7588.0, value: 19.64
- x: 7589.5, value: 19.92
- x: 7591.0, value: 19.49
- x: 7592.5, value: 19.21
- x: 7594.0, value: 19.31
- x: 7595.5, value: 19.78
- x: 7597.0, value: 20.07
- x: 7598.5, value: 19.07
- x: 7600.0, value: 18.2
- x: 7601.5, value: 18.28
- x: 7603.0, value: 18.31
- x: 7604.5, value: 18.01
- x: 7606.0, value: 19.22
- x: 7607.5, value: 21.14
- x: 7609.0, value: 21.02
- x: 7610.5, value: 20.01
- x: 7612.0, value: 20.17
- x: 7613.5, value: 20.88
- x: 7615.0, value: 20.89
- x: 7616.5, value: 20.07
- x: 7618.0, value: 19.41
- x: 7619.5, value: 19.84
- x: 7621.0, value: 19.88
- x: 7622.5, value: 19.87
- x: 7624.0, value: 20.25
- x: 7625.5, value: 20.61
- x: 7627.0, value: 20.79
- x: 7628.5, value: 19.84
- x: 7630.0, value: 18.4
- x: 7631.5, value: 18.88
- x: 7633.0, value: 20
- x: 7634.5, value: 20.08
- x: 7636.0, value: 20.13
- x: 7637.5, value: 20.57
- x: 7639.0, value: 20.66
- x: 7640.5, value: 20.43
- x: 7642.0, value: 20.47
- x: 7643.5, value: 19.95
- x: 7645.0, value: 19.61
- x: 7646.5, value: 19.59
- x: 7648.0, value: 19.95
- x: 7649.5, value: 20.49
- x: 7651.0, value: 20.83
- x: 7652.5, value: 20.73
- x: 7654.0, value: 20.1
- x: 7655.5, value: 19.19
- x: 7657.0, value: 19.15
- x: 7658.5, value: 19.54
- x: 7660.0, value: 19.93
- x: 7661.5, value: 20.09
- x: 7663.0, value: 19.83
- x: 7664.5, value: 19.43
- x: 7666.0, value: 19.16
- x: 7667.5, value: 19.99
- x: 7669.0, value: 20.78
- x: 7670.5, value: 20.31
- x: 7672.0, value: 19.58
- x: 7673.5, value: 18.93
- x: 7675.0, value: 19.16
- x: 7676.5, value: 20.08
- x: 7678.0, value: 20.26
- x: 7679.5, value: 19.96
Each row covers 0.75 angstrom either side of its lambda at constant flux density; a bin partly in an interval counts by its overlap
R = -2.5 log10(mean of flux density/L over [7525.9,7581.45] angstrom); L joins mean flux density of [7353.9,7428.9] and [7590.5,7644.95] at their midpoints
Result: 0.10 mag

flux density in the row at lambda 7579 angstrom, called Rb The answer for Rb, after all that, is 19.82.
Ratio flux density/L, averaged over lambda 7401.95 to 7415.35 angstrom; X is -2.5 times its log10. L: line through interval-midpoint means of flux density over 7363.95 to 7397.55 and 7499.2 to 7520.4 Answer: 0.03 mag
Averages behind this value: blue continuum 20.2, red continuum 20.3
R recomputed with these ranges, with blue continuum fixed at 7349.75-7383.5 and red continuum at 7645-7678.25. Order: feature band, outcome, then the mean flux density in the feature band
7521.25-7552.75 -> 0.09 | 18.5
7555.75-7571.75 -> 0.11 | 18.1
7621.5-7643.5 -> -0.01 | 20.1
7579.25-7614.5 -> 0.03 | 19.5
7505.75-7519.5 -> -0.03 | 20.7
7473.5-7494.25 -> -0.04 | 21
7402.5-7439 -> 0.03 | 19.9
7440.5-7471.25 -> -0.01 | 20.5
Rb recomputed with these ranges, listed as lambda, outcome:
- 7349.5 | 19.73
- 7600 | 18.2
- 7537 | 19.46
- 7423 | 19.75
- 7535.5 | 19.44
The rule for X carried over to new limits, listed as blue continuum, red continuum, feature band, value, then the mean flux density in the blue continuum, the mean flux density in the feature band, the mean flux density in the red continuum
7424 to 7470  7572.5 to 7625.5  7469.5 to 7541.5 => -0.03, 20.3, 20.5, 19.7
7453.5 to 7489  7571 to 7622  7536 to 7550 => 0.20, 21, 16.8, 19.6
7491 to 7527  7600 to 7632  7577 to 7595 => 0.03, 20.6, 19.5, 19.8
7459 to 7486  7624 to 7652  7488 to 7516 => 0.03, 21.1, 20.4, 20.1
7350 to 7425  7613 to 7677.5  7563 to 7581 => 0.03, 20.2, 19.5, 20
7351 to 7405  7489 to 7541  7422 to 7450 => 0.02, 20.4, 19.9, 20.4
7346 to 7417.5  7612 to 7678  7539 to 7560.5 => 0.23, 20.2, 16.3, 20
